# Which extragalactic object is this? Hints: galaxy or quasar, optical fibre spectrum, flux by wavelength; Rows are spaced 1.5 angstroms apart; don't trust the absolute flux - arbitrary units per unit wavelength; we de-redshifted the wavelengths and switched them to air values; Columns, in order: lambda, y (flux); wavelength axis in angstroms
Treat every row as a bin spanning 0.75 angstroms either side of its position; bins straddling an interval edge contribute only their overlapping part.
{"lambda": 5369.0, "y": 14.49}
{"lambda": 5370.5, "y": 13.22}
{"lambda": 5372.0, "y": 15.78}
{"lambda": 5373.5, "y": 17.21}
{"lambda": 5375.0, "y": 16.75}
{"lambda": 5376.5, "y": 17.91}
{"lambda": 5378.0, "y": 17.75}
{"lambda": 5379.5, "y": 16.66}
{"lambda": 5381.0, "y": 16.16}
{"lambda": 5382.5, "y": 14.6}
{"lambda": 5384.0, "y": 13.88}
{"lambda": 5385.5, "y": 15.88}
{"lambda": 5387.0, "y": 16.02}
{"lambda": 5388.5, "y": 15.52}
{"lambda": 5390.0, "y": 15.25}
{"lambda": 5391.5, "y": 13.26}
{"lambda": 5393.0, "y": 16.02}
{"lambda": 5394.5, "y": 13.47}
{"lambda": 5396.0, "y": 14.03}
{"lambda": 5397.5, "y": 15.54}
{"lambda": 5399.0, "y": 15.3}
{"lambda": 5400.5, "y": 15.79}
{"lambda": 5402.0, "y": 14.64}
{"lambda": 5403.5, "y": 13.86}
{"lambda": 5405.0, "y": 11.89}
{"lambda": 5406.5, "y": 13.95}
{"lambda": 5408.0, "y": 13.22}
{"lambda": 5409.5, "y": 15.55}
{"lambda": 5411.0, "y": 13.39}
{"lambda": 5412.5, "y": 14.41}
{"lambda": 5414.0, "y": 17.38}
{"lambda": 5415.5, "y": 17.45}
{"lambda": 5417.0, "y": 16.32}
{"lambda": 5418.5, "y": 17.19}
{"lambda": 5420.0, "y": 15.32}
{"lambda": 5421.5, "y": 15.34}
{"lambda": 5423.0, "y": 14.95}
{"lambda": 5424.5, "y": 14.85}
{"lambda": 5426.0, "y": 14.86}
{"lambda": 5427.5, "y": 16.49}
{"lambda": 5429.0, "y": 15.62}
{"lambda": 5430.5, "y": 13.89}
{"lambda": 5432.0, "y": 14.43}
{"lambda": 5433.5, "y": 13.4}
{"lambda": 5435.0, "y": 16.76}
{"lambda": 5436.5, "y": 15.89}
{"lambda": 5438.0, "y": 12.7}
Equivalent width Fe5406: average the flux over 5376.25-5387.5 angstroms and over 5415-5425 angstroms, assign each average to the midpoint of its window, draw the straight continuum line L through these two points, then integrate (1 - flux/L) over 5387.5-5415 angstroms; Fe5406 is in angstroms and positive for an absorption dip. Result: 2.3 angstroms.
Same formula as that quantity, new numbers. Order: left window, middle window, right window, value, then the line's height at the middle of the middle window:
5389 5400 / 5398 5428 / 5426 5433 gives -0.4 angstroms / 14.9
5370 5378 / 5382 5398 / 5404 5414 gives 0.5 angstroms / 15.3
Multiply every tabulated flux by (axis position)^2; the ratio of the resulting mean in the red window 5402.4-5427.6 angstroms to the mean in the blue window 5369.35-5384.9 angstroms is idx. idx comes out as 1.0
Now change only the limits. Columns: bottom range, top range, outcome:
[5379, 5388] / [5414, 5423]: 1.07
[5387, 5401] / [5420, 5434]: 1.01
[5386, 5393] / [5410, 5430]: 1.04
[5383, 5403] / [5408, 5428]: 1.05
